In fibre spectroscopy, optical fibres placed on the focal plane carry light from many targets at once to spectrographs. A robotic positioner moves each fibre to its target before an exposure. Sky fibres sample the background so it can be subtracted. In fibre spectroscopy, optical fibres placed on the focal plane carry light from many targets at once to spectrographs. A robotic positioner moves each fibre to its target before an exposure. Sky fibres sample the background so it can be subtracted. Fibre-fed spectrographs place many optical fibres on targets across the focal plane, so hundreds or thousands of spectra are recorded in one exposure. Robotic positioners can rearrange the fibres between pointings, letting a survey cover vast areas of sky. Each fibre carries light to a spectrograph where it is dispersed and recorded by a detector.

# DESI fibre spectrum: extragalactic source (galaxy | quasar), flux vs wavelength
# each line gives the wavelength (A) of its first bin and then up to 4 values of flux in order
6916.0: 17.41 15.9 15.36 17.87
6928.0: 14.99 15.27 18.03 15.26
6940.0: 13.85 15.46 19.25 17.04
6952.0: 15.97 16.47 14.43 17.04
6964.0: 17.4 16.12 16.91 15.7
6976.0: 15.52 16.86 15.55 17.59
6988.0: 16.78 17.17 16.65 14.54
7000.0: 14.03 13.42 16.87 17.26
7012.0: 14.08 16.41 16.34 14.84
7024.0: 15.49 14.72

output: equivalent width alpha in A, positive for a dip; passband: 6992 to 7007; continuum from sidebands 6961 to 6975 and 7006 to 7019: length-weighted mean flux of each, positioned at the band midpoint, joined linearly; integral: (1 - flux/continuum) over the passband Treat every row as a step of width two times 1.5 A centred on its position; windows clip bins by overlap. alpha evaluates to 1.0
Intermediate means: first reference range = 16.6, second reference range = 16.1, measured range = 15.1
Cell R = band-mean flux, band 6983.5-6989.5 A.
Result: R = 17.2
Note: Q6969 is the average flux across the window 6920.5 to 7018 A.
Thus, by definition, 16.1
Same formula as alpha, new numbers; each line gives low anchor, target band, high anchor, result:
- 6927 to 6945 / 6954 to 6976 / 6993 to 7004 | -1.59 A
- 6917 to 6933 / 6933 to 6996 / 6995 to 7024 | -2.88 A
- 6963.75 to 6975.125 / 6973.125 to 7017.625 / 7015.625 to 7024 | 0.27 A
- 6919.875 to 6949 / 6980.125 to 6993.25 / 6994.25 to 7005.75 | -1.63 A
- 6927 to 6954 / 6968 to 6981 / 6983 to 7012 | -0.16 A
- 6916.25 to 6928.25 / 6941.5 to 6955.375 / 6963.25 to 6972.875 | -0.34 A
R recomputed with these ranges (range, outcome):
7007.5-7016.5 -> 15.9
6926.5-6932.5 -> 15.1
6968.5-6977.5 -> 16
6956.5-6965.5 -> 16.3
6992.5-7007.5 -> 15.1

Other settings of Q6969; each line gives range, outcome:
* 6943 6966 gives 16.7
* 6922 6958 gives 16.2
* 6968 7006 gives 15.9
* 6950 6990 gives 16.4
